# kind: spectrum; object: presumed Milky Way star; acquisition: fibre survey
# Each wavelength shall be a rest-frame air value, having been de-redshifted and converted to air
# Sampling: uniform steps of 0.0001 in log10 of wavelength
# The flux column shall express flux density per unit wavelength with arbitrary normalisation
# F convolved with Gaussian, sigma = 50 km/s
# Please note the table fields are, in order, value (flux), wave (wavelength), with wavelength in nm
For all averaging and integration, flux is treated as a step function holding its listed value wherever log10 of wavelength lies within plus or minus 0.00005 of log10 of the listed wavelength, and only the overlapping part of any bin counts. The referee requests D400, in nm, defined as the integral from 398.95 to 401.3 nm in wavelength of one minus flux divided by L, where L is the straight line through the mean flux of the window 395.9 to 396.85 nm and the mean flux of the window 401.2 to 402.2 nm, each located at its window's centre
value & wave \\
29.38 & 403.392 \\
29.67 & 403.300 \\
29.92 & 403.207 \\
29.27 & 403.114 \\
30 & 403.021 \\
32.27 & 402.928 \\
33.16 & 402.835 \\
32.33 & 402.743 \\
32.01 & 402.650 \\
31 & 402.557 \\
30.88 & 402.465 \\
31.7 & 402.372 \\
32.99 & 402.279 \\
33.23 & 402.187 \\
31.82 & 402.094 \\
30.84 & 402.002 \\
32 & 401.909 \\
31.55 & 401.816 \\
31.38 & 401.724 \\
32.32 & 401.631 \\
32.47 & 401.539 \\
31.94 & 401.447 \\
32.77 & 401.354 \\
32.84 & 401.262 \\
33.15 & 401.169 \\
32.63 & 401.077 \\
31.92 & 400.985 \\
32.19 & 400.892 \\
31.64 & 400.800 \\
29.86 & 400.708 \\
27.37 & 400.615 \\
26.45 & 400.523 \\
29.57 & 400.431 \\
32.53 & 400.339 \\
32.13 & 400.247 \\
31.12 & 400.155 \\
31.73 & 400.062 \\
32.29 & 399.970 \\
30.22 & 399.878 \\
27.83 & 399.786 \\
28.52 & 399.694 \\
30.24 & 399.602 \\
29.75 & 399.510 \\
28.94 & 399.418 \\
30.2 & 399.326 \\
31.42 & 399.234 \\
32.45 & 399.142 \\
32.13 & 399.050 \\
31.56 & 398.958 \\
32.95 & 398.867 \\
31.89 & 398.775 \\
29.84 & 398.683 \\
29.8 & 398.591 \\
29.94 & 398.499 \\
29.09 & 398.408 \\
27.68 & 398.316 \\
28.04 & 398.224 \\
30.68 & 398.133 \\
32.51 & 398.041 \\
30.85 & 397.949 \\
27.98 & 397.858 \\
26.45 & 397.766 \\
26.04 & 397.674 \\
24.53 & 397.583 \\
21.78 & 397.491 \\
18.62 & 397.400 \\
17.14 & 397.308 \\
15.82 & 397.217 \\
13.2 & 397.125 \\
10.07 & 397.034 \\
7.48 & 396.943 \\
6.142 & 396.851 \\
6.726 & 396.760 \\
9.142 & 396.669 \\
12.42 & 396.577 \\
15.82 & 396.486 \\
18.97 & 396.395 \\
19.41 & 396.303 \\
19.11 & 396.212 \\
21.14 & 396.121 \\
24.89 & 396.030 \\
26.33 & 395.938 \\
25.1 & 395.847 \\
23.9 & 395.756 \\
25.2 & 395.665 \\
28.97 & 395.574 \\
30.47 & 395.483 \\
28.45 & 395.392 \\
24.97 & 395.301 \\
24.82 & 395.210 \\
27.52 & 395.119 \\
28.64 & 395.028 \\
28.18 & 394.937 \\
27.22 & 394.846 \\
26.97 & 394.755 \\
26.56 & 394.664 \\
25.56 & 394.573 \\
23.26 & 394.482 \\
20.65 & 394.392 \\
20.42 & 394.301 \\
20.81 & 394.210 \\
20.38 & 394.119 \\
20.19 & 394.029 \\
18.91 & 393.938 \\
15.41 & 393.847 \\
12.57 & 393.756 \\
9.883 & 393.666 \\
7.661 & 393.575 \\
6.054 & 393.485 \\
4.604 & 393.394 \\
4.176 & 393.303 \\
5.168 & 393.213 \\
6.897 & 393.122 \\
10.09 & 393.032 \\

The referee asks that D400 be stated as -0.29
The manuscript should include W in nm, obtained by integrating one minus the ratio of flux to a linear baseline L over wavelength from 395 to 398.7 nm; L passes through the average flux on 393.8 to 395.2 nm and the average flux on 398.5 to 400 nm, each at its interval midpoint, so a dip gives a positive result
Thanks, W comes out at 0.61 nm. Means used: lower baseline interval 23.4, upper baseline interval 30.6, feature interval 22.5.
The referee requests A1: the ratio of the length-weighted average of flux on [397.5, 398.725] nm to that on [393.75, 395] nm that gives 1.28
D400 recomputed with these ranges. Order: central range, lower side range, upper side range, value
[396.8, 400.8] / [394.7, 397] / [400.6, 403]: -0.004 nm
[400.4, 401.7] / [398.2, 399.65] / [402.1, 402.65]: 0.005 nm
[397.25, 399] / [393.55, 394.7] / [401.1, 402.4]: -0.118 nm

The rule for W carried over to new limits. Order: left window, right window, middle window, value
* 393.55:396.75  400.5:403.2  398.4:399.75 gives -0.16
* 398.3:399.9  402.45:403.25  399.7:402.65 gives -0.05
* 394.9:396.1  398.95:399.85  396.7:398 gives 0.48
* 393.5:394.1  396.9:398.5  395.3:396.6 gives -0.30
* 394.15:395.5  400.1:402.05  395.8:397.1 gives 0.53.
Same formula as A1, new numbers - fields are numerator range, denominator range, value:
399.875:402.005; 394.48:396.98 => 1.43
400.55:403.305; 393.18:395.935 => 1.53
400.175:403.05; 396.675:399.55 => 1.28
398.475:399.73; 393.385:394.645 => 1.84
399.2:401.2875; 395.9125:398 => 1.68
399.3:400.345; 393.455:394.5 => 1.86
